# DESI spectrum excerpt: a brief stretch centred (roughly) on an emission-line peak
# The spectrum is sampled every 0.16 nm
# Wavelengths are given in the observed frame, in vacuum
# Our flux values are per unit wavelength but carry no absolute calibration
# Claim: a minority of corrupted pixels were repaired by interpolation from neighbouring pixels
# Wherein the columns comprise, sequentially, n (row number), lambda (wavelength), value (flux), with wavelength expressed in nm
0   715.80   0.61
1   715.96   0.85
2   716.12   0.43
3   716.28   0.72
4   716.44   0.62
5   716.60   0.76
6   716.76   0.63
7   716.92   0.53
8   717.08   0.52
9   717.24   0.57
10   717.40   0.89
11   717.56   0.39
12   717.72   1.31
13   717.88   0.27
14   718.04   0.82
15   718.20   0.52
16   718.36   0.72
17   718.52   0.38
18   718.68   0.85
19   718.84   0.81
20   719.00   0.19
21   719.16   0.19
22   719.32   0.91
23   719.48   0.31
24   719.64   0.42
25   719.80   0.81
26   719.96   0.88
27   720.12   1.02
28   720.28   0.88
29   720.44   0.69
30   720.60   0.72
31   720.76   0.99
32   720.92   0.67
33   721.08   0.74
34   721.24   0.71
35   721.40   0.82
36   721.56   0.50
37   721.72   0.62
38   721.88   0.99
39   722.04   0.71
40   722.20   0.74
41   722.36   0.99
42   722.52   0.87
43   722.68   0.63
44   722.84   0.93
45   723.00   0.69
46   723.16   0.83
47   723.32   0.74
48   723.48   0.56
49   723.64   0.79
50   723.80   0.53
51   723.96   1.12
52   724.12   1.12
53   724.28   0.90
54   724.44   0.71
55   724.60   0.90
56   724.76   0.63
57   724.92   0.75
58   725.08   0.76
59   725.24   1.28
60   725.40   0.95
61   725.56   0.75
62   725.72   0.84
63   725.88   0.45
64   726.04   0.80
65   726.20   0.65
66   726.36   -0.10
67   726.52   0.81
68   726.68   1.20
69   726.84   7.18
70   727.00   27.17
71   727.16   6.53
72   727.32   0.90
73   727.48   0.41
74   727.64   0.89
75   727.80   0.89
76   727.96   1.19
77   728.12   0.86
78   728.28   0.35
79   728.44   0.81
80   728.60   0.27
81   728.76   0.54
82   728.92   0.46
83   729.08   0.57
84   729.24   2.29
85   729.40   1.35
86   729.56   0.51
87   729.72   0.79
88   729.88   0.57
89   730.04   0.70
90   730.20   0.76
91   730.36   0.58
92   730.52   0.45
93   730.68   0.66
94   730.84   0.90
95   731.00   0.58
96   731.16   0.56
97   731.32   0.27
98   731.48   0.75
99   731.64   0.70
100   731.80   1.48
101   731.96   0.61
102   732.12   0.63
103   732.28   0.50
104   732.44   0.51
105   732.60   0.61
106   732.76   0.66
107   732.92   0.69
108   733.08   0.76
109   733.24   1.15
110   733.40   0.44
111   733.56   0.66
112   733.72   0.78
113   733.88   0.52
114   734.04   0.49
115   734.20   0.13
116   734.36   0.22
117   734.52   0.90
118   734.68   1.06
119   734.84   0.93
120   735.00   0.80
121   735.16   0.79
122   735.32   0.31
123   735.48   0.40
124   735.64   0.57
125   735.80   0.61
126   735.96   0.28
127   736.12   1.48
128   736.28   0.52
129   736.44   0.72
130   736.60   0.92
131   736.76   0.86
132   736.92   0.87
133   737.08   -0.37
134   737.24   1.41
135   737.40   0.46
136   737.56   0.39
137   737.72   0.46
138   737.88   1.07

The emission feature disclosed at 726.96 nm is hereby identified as Halpha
